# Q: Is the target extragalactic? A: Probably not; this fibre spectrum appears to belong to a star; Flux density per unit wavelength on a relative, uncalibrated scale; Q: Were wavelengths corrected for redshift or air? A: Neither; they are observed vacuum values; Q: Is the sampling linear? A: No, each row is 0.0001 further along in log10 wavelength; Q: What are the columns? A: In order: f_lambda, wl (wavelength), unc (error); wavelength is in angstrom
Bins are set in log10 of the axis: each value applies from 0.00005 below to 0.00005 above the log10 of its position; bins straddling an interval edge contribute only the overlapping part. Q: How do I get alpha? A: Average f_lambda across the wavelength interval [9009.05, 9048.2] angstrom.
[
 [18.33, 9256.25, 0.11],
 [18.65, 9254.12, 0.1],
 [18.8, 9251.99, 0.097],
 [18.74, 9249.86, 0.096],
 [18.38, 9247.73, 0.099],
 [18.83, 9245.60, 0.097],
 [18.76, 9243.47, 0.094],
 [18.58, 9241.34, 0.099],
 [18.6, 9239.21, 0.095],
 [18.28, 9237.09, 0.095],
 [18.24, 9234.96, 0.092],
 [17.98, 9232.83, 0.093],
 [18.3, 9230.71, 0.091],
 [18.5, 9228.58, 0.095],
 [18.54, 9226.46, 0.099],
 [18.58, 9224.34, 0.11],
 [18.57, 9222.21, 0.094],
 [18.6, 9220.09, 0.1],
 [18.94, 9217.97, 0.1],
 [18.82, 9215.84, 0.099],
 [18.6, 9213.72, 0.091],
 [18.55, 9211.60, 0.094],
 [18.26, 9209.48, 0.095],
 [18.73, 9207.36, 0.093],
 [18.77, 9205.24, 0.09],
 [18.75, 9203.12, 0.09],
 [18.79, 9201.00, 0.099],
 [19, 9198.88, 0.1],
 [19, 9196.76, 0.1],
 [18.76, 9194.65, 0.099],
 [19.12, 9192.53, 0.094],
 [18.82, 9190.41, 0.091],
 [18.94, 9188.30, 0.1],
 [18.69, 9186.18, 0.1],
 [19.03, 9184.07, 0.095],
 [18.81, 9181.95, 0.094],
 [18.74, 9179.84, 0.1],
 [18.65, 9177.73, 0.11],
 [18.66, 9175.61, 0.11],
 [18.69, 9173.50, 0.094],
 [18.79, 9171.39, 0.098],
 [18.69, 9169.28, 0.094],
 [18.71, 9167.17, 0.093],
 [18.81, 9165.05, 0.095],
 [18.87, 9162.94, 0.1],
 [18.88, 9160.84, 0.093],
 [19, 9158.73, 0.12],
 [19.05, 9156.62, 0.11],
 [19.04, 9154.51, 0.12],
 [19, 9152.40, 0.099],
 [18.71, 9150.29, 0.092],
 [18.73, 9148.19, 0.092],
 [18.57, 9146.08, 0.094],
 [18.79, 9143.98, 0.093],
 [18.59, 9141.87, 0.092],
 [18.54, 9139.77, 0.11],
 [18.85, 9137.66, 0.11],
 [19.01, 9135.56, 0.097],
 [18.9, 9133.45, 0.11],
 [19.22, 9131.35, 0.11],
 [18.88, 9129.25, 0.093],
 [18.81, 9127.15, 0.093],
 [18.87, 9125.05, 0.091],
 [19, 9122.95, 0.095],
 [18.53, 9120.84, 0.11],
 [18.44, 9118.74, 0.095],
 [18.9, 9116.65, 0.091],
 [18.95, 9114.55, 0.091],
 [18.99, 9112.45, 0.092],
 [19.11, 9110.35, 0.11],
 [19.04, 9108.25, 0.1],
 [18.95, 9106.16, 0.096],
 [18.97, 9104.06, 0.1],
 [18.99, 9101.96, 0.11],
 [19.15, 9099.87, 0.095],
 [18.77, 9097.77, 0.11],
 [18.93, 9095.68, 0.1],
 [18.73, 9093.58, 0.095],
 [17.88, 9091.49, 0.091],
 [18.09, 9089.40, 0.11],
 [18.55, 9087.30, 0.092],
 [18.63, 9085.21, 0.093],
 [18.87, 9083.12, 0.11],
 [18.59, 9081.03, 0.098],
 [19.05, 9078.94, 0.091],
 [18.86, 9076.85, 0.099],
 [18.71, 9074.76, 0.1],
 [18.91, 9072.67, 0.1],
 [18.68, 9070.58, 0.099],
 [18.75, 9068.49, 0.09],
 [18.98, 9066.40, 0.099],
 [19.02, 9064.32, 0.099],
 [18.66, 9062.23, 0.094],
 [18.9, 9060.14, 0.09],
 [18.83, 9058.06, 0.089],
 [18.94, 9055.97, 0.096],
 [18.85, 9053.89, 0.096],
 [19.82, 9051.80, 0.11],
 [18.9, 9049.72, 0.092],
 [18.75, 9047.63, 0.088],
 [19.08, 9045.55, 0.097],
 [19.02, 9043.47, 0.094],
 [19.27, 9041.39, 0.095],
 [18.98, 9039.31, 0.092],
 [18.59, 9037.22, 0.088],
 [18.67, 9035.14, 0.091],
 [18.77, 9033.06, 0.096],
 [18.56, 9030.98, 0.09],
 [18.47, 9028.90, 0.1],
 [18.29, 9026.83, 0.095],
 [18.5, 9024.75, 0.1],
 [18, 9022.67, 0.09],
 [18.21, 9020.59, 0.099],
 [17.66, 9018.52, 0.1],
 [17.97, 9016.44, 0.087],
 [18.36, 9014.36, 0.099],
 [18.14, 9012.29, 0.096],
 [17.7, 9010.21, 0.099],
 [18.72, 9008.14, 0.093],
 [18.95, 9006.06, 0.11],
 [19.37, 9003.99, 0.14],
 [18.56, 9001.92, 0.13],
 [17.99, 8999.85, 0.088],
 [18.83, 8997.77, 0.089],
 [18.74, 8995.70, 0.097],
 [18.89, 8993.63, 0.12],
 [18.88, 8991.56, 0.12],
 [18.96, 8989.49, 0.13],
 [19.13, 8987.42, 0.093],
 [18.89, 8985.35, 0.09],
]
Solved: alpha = 18.5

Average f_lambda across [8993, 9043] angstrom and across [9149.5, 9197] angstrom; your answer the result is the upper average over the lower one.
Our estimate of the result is 1.0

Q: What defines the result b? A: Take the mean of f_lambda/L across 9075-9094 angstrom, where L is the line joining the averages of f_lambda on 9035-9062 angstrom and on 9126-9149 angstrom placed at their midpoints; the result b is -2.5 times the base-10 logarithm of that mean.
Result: 0.02 mag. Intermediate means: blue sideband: 19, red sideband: 18.8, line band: 18.6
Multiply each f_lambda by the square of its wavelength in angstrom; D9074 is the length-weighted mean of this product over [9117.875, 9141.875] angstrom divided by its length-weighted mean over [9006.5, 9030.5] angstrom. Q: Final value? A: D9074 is 1.06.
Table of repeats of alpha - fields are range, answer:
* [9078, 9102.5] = 18.7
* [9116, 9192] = 18.8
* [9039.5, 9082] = 18.9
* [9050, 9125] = 18.8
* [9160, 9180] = 18.8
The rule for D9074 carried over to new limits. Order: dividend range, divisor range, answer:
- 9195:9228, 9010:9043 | 1.06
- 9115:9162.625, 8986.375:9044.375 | 1.04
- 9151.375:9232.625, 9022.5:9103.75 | 1.03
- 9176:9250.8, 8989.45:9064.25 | 1.04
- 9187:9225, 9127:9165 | 1.01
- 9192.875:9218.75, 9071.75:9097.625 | 1.03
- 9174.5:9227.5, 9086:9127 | 1.02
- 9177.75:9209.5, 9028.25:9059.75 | 1.03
